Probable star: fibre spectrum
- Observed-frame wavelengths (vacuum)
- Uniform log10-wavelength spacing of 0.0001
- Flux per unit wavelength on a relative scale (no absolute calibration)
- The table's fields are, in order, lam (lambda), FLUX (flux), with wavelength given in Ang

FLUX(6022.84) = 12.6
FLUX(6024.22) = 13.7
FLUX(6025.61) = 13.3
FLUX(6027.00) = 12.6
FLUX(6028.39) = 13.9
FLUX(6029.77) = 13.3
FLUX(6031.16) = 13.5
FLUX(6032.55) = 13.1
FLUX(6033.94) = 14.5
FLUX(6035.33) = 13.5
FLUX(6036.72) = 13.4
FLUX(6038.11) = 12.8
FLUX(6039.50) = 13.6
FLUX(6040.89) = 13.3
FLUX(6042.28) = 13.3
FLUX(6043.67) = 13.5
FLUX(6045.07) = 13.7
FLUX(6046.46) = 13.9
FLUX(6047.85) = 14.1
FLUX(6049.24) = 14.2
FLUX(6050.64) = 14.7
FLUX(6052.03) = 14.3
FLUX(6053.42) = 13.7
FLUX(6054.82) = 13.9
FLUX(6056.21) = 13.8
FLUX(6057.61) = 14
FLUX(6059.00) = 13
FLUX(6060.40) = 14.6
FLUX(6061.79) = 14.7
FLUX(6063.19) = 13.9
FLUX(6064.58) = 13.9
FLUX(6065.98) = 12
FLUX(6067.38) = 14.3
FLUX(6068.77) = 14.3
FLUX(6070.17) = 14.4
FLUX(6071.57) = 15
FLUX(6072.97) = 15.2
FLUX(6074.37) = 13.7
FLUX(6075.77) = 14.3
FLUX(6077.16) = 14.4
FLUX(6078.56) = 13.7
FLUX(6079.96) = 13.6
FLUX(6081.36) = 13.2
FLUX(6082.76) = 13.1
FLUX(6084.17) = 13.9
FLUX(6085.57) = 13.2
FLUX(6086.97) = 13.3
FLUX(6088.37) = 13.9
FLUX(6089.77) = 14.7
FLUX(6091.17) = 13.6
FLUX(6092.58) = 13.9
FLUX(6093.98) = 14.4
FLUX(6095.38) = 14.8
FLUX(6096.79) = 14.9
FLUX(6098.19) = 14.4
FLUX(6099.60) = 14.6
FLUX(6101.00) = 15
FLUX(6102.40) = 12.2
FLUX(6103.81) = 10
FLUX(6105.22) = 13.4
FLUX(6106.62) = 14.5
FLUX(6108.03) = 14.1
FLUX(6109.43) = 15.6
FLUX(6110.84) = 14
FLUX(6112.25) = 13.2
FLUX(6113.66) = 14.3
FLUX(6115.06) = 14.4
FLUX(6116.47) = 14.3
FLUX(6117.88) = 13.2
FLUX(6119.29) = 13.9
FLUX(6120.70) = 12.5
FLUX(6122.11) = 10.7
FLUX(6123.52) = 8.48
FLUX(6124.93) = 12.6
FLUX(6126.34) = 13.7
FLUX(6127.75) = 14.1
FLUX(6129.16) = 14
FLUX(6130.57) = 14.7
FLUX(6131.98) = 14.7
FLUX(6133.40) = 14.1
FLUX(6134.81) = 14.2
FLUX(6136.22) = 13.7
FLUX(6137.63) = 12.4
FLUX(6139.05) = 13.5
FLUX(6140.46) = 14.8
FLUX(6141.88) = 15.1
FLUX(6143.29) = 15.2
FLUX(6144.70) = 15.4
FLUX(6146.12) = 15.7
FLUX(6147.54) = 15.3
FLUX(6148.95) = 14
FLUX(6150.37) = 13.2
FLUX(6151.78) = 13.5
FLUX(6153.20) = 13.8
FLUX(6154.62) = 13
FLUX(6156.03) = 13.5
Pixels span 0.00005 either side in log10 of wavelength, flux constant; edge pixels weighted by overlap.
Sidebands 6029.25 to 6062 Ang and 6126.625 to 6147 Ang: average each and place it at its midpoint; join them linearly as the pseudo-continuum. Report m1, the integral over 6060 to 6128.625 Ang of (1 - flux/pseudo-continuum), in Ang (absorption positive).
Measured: 1.8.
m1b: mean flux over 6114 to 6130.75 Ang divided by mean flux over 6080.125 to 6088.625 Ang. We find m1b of 1.0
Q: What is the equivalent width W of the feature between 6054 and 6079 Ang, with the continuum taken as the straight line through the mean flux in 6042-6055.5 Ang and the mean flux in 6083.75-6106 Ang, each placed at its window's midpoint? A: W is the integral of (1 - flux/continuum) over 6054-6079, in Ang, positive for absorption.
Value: -0.3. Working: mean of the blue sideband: 13.9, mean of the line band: 14.1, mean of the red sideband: 13.8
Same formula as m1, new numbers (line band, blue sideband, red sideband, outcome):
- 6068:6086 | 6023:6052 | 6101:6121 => -0.54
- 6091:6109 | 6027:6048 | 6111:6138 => -0.63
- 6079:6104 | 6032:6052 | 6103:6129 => -0.80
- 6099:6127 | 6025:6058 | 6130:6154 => 1.76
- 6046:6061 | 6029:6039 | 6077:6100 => -0.42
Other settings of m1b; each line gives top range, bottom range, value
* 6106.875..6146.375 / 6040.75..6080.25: 0.99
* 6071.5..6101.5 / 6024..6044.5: 1.05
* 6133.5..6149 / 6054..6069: 1.05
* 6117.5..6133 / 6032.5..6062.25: 0.94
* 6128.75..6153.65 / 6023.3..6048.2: 1.06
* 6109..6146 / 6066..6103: 0.98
